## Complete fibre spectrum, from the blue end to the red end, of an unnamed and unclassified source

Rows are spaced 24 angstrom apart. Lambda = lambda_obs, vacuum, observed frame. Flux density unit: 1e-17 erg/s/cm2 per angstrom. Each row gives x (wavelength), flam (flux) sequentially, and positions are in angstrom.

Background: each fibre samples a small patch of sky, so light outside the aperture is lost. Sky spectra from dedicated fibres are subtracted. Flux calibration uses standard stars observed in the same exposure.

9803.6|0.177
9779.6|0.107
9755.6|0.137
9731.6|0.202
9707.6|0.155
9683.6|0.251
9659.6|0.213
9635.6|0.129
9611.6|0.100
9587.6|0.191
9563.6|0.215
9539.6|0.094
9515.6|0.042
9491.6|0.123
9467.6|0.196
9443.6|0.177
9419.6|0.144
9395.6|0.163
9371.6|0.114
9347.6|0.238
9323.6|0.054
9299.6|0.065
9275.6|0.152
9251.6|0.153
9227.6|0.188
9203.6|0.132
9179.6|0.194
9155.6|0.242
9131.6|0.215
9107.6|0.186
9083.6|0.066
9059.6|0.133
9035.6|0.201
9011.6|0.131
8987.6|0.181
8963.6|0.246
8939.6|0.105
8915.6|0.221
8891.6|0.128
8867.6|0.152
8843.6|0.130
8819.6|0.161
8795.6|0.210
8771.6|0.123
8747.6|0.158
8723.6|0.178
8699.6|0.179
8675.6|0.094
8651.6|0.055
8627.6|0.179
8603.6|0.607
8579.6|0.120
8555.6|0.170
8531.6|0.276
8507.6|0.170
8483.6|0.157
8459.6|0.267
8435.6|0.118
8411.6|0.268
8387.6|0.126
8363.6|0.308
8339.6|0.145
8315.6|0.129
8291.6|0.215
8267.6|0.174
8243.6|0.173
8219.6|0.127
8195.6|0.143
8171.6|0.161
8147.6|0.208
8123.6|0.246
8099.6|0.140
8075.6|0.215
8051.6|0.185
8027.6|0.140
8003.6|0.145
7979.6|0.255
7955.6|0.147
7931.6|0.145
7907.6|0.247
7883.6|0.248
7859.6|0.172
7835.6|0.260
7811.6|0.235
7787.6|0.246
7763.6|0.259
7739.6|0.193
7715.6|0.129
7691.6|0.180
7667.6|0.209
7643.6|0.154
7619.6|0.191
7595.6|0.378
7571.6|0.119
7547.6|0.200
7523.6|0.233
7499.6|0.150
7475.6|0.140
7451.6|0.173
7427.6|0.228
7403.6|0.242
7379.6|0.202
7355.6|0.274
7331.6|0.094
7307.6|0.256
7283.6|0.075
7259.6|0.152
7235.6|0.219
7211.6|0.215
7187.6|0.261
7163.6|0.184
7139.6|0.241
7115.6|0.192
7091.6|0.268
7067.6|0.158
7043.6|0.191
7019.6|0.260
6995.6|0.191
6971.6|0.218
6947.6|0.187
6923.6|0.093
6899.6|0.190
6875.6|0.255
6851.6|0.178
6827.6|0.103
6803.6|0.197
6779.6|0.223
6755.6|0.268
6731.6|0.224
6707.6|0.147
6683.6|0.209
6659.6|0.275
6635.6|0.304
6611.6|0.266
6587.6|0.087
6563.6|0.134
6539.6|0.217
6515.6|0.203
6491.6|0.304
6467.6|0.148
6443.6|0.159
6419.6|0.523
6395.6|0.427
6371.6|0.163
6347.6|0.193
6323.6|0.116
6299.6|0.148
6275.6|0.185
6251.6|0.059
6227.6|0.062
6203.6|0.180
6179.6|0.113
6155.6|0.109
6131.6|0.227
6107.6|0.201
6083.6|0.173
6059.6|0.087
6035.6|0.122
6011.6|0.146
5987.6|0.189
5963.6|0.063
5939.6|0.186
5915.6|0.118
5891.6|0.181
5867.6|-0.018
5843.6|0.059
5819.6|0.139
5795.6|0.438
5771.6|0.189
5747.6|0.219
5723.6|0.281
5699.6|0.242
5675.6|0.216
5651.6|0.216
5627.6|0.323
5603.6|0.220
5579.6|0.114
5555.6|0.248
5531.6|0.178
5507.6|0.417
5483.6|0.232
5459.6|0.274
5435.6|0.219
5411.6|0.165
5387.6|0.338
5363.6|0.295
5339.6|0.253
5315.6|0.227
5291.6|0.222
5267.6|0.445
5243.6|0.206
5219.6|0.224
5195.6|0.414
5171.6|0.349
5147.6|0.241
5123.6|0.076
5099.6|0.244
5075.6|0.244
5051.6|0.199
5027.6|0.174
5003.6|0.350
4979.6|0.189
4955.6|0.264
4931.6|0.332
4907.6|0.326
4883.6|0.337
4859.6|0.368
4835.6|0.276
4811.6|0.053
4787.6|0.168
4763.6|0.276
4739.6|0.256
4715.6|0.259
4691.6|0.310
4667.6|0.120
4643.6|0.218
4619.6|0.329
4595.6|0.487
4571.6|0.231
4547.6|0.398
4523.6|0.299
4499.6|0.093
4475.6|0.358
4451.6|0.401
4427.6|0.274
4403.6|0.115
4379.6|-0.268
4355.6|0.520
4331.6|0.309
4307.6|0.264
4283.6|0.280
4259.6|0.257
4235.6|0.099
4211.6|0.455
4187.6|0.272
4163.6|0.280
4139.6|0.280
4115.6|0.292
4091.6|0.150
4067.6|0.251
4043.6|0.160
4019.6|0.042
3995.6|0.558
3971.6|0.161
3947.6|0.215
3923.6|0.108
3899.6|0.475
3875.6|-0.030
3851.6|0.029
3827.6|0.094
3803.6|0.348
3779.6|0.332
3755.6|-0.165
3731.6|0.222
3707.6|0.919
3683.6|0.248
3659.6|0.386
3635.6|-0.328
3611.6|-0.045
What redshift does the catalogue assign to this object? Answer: 0.72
